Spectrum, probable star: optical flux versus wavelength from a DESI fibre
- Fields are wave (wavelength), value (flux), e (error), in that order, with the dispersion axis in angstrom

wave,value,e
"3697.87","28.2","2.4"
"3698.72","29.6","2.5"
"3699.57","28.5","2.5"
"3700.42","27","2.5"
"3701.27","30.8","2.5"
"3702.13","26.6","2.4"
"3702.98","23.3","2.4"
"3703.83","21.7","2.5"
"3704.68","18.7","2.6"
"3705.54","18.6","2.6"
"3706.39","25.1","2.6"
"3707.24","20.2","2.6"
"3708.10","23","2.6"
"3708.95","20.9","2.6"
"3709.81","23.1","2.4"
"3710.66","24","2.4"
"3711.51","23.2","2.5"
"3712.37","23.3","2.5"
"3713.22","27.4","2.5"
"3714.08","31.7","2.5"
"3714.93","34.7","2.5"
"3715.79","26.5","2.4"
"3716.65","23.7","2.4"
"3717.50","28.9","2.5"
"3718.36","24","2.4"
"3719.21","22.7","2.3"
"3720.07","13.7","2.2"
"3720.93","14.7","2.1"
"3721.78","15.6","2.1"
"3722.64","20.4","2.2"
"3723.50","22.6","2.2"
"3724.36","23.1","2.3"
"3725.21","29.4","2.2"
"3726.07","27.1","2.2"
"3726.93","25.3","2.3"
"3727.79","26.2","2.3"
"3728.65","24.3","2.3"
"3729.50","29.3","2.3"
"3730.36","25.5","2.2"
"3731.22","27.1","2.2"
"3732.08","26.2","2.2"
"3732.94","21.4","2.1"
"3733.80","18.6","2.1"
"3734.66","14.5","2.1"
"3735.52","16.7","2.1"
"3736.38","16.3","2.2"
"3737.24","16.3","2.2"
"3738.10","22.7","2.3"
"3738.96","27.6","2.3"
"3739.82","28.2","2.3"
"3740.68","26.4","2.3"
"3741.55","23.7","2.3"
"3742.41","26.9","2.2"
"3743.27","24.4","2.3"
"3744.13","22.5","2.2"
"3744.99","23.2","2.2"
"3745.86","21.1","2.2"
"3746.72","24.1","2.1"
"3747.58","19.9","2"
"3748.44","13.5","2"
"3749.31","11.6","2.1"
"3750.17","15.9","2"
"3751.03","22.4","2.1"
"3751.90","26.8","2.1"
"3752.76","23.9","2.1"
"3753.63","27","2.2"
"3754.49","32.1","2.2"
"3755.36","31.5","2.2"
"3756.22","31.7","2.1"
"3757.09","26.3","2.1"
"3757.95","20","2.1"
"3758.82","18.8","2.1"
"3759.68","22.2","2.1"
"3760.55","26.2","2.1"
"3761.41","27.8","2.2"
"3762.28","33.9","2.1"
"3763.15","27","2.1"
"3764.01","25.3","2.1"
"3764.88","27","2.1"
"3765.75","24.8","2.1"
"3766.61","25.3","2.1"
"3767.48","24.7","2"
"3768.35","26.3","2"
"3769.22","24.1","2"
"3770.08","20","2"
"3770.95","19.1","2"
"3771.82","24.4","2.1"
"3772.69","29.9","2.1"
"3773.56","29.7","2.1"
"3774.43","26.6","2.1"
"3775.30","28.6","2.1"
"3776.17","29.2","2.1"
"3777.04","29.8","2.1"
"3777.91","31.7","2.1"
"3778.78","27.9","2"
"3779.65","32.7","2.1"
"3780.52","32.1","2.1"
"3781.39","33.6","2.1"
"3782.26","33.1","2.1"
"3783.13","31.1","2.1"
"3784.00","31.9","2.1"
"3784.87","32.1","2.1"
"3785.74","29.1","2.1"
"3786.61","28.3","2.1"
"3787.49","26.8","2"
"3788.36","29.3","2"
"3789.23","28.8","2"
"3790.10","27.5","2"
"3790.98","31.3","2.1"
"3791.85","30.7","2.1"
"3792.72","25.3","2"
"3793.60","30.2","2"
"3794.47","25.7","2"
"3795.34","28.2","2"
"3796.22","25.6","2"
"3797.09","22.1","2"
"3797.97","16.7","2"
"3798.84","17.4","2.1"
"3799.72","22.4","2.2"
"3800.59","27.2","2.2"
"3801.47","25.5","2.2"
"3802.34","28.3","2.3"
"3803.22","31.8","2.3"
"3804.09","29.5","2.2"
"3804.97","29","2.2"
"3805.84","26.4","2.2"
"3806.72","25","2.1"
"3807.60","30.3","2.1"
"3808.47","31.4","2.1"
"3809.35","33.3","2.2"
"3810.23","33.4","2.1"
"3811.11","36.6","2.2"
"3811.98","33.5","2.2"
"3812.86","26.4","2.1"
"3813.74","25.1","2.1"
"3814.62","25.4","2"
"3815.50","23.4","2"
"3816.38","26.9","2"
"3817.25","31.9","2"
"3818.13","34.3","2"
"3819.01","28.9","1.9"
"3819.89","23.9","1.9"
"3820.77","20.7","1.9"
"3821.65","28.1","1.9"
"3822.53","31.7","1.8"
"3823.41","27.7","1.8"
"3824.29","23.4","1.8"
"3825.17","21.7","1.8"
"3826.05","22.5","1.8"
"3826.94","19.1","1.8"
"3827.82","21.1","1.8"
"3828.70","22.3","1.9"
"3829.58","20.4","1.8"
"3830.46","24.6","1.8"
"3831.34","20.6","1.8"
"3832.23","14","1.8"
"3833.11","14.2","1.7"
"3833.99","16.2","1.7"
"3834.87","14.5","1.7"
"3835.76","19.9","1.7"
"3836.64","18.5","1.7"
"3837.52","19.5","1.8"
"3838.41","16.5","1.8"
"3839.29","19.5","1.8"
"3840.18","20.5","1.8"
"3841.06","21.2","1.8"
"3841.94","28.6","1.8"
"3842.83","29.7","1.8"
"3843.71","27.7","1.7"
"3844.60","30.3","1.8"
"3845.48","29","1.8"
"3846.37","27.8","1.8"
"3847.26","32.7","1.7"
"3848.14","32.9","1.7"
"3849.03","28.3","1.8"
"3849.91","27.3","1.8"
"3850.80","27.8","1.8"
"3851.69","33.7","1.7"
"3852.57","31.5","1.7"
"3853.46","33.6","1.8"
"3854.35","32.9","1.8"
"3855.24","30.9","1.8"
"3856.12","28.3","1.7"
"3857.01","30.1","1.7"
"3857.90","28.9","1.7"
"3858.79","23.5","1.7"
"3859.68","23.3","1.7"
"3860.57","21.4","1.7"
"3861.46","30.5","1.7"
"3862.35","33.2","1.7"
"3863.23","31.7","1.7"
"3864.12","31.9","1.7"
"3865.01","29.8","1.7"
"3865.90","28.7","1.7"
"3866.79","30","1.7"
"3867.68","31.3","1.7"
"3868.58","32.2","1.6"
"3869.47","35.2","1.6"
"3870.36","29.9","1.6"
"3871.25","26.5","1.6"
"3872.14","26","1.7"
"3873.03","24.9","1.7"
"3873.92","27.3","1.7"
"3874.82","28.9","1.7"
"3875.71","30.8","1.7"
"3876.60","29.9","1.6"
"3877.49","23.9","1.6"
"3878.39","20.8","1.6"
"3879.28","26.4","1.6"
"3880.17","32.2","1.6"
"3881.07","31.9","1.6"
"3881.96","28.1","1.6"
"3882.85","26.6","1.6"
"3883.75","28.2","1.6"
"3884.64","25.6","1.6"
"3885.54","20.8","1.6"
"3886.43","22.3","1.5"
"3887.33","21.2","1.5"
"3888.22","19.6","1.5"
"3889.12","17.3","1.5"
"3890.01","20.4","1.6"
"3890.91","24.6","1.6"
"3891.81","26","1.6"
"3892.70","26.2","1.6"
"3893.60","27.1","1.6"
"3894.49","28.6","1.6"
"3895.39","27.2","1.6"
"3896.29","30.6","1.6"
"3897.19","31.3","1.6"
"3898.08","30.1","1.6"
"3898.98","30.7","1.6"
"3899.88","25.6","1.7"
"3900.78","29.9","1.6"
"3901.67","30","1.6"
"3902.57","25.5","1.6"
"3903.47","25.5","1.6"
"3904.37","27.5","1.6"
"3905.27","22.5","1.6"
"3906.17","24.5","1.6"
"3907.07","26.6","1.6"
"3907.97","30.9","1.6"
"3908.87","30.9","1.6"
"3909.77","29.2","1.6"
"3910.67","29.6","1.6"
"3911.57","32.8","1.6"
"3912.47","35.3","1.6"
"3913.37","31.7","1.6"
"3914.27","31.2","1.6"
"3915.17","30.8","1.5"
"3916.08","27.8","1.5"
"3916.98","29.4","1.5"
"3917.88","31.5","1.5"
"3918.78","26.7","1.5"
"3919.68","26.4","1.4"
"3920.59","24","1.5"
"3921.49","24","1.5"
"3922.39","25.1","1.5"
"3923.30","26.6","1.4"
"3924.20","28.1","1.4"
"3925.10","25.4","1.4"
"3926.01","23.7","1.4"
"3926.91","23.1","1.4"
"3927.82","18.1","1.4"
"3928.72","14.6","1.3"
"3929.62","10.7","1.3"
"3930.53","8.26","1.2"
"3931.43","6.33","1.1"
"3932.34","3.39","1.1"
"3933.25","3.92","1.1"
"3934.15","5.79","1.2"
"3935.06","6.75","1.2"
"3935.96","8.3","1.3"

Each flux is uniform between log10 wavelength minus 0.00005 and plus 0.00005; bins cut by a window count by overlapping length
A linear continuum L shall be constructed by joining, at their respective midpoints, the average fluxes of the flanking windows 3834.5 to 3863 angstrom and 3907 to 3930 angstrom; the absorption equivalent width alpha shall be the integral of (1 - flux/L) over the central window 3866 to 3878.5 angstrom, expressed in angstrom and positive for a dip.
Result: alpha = -0.86 angstrom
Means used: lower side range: 26.8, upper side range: 26.8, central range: 28.6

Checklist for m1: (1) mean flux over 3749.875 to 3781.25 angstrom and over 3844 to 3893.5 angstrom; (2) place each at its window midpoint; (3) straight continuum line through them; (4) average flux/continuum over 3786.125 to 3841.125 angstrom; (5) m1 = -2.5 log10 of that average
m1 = 0.08 mag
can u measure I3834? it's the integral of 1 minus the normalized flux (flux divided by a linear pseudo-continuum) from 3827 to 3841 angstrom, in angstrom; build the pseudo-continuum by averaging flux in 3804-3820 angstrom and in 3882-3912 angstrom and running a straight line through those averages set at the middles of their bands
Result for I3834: 4.75 angstrom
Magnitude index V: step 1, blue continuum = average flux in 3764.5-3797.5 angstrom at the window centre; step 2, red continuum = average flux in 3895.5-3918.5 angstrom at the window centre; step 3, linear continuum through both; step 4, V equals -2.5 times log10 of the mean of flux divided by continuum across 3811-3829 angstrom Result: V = 0.08 mag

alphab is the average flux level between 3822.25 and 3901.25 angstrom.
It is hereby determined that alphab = 26.2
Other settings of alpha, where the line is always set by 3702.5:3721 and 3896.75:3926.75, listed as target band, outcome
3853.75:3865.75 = -0.92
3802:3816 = -1.92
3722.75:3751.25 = 1.84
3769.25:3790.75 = -3.19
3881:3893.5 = 1.60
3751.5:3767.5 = -1.22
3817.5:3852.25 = 2.86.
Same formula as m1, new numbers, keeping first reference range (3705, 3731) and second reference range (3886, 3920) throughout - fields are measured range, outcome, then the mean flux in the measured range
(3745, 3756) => 0.09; 22.7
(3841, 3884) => -0.09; 29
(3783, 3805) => -0.08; 27.3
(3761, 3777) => -0.06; 26.4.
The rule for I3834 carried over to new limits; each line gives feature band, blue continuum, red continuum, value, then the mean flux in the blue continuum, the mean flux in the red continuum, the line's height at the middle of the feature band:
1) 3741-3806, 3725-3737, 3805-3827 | -1.9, 23.2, 27.8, 25.5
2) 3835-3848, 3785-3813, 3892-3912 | 1.7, 28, 28.3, 28.1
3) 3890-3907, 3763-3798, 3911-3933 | -2.2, 27.8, 23.4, 24.1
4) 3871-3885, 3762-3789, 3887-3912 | -0.1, 28.2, 26.9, 27.1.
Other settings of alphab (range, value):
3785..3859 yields 26.3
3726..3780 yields 24.6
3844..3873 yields 29.6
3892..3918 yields 28.9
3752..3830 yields 27.2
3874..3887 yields 26.8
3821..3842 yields 21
